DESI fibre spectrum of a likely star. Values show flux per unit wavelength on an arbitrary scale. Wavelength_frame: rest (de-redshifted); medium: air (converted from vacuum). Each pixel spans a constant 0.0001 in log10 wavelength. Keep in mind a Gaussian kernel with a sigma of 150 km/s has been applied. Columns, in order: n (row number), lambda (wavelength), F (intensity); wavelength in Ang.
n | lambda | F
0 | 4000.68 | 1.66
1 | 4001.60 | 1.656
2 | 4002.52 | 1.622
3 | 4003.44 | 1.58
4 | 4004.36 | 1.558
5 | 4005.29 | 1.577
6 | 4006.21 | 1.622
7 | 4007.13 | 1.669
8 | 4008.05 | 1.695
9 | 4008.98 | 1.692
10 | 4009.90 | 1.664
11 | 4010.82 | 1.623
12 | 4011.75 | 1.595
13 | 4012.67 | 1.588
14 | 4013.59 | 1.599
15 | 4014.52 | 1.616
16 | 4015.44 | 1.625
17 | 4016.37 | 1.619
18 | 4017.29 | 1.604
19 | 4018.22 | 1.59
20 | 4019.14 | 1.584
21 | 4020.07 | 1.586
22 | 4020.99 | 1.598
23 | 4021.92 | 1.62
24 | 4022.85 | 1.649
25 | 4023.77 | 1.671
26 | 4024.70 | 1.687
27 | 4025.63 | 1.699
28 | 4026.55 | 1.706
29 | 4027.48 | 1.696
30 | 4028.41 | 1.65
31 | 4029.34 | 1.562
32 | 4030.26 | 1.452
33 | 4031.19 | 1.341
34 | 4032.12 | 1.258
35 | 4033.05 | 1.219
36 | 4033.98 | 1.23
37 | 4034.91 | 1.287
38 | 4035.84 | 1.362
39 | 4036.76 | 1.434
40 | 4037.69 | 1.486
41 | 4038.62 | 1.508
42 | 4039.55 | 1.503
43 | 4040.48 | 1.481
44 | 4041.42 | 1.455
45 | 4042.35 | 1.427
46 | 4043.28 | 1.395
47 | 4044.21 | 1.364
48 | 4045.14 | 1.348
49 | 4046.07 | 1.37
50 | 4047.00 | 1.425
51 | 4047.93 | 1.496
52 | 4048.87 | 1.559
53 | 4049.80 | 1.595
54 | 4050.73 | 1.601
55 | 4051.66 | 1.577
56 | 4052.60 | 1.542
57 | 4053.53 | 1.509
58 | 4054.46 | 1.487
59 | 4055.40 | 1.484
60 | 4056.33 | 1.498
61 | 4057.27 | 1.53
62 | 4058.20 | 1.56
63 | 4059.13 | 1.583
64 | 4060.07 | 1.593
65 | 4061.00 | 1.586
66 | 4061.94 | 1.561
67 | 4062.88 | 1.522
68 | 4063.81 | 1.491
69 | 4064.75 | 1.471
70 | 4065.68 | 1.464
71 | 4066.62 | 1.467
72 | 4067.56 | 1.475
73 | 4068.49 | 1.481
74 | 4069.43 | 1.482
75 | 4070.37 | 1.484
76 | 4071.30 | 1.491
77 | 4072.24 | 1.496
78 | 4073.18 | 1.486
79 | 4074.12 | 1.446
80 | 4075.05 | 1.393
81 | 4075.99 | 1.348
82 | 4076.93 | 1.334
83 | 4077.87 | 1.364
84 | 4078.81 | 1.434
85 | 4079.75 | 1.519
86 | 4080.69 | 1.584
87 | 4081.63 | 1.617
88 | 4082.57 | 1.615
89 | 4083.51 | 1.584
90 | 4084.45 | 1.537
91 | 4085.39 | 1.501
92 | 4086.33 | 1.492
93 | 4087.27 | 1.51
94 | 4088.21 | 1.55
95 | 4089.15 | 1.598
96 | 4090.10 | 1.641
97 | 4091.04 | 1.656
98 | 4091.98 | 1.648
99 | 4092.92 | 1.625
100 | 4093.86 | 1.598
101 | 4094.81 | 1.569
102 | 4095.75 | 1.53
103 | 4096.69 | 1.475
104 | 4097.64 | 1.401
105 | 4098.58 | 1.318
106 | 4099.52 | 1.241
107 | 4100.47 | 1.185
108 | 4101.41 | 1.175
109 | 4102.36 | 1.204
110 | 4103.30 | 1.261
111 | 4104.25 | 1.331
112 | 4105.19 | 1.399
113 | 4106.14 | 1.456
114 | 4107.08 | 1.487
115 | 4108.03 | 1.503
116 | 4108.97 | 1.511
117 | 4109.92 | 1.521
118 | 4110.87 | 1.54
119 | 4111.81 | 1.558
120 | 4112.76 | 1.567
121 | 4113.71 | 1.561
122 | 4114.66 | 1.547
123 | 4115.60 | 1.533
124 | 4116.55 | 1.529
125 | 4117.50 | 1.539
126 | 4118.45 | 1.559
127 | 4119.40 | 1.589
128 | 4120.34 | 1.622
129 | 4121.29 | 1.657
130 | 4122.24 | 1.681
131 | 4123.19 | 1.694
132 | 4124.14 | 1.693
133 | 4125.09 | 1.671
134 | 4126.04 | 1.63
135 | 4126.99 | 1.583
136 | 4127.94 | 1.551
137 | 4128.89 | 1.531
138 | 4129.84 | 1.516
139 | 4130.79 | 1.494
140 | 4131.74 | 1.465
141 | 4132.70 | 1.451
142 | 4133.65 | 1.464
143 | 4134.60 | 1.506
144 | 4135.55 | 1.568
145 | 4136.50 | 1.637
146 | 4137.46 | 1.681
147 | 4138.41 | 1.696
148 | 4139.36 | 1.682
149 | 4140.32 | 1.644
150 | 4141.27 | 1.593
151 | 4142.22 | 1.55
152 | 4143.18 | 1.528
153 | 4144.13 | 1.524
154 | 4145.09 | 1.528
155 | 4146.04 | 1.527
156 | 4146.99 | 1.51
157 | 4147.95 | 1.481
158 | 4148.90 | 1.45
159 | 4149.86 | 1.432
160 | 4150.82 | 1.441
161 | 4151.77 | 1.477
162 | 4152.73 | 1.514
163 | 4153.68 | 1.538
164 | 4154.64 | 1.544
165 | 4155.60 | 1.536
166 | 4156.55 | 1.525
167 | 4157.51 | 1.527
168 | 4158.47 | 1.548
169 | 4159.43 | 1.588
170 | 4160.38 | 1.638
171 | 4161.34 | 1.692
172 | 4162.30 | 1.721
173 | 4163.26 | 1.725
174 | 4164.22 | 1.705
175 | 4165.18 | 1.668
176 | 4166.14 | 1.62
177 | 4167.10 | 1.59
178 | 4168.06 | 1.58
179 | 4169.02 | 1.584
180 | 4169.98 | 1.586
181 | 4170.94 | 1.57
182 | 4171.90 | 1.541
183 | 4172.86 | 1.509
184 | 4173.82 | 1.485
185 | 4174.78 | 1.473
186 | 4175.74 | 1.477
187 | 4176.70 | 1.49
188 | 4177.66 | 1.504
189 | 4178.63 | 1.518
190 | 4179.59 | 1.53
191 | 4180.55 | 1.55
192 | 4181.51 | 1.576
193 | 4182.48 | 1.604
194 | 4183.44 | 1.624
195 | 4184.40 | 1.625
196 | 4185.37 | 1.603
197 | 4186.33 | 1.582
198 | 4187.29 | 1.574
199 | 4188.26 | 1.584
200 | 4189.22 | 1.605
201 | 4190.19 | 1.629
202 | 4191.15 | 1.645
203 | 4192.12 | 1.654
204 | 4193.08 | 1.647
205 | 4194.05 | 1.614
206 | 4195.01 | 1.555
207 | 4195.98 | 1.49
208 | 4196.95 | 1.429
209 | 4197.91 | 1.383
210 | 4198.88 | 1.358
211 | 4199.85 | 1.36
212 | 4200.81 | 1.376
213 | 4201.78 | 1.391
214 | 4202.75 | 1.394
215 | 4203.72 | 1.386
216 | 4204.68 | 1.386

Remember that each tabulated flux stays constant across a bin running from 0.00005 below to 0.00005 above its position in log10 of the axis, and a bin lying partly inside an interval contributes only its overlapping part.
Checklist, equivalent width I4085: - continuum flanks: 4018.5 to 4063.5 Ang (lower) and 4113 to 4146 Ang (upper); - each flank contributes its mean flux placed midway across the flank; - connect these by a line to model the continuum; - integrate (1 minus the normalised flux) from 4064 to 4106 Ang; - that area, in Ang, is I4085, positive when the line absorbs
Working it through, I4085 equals 2.1 Ang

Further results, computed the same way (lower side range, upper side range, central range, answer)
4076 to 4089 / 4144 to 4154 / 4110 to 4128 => -1.15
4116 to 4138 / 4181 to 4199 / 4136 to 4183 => 0.33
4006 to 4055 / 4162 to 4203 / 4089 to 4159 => 0.94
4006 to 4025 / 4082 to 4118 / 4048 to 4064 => 0.15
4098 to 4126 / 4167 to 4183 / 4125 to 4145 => -0.79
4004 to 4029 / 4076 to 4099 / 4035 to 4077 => 2.46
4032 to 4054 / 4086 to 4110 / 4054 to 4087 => -1.19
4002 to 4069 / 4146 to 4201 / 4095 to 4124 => 1.25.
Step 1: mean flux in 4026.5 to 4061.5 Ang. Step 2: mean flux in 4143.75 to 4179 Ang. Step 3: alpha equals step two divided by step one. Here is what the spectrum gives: 1.05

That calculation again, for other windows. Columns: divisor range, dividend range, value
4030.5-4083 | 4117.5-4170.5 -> 1.08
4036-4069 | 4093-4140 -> 1.01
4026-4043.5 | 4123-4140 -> 1.09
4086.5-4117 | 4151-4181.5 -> 1.06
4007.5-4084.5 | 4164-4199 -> 1.03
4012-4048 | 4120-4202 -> 1.03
